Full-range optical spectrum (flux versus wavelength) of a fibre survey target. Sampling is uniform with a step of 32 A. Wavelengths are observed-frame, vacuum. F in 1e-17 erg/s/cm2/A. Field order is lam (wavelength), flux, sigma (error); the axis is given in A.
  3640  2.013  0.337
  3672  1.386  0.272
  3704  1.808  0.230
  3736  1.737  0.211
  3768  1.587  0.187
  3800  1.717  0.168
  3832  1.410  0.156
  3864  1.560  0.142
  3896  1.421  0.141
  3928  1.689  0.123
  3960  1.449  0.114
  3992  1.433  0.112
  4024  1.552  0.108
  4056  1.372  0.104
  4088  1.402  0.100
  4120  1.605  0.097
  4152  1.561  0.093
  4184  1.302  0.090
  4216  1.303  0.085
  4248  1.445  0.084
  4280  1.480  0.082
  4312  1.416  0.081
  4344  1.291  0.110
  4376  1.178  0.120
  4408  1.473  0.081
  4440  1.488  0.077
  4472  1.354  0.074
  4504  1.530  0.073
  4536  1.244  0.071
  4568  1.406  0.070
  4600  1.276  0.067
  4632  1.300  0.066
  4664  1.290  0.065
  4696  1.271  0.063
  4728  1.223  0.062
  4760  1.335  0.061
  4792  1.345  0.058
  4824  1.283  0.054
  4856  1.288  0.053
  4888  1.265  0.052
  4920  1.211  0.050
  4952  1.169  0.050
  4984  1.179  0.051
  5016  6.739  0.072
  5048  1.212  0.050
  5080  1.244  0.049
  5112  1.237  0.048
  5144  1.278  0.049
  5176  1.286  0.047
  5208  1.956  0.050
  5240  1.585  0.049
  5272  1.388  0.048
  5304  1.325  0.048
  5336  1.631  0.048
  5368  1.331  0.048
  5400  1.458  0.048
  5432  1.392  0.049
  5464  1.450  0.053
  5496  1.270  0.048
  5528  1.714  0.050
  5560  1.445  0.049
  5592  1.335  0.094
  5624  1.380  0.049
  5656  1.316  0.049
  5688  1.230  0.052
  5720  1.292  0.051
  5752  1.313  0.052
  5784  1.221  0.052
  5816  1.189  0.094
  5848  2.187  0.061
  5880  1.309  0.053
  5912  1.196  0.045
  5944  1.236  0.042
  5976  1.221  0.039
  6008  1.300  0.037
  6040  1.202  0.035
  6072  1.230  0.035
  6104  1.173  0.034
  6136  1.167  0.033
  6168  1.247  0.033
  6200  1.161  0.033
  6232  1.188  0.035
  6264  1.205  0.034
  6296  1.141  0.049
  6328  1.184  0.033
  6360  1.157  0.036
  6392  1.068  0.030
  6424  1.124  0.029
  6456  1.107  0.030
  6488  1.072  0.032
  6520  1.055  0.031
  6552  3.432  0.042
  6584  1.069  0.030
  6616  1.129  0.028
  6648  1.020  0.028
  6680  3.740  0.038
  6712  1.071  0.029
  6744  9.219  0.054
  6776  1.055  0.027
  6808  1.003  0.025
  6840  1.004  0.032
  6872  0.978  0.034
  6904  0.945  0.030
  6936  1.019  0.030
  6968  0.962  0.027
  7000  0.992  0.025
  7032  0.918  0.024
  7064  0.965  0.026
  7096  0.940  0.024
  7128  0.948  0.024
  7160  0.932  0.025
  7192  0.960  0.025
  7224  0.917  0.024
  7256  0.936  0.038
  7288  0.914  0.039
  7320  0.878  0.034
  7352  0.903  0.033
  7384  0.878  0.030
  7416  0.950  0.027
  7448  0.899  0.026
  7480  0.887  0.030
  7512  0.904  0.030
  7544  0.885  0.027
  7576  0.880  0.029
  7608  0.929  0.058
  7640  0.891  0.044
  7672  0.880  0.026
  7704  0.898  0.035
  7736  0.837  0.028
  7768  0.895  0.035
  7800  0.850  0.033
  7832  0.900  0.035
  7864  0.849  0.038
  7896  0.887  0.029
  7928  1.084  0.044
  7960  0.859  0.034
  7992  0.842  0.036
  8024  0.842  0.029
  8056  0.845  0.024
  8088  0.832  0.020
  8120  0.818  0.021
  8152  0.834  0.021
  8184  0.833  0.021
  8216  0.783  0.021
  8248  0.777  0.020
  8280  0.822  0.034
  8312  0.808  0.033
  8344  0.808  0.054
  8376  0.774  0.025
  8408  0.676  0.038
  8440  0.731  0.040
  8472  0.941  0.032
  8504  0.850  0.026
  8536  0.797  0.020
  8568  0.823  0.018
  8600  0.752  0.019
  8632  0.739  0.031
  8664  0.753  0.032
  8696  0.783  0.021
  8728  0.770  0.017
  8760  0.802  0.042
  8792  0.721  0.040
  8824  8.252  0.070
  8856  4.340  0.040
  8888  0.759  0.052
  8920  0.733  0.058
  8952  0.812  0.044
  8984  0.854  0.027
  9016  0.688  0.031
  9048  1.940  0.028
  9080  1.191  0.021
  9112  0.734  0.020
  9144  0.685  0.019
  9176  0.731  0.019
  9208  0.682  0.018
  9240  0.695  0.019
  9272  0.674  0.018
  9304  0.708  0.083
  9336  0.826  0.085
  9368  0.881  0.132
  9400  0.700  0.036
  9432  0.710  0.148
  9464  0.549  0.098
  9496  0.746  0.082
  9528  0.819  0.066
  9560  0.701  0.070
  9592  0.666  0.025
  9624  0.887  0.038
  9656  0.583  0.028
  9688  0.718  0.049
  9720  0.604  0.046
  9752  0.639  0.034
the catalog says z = 0.35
